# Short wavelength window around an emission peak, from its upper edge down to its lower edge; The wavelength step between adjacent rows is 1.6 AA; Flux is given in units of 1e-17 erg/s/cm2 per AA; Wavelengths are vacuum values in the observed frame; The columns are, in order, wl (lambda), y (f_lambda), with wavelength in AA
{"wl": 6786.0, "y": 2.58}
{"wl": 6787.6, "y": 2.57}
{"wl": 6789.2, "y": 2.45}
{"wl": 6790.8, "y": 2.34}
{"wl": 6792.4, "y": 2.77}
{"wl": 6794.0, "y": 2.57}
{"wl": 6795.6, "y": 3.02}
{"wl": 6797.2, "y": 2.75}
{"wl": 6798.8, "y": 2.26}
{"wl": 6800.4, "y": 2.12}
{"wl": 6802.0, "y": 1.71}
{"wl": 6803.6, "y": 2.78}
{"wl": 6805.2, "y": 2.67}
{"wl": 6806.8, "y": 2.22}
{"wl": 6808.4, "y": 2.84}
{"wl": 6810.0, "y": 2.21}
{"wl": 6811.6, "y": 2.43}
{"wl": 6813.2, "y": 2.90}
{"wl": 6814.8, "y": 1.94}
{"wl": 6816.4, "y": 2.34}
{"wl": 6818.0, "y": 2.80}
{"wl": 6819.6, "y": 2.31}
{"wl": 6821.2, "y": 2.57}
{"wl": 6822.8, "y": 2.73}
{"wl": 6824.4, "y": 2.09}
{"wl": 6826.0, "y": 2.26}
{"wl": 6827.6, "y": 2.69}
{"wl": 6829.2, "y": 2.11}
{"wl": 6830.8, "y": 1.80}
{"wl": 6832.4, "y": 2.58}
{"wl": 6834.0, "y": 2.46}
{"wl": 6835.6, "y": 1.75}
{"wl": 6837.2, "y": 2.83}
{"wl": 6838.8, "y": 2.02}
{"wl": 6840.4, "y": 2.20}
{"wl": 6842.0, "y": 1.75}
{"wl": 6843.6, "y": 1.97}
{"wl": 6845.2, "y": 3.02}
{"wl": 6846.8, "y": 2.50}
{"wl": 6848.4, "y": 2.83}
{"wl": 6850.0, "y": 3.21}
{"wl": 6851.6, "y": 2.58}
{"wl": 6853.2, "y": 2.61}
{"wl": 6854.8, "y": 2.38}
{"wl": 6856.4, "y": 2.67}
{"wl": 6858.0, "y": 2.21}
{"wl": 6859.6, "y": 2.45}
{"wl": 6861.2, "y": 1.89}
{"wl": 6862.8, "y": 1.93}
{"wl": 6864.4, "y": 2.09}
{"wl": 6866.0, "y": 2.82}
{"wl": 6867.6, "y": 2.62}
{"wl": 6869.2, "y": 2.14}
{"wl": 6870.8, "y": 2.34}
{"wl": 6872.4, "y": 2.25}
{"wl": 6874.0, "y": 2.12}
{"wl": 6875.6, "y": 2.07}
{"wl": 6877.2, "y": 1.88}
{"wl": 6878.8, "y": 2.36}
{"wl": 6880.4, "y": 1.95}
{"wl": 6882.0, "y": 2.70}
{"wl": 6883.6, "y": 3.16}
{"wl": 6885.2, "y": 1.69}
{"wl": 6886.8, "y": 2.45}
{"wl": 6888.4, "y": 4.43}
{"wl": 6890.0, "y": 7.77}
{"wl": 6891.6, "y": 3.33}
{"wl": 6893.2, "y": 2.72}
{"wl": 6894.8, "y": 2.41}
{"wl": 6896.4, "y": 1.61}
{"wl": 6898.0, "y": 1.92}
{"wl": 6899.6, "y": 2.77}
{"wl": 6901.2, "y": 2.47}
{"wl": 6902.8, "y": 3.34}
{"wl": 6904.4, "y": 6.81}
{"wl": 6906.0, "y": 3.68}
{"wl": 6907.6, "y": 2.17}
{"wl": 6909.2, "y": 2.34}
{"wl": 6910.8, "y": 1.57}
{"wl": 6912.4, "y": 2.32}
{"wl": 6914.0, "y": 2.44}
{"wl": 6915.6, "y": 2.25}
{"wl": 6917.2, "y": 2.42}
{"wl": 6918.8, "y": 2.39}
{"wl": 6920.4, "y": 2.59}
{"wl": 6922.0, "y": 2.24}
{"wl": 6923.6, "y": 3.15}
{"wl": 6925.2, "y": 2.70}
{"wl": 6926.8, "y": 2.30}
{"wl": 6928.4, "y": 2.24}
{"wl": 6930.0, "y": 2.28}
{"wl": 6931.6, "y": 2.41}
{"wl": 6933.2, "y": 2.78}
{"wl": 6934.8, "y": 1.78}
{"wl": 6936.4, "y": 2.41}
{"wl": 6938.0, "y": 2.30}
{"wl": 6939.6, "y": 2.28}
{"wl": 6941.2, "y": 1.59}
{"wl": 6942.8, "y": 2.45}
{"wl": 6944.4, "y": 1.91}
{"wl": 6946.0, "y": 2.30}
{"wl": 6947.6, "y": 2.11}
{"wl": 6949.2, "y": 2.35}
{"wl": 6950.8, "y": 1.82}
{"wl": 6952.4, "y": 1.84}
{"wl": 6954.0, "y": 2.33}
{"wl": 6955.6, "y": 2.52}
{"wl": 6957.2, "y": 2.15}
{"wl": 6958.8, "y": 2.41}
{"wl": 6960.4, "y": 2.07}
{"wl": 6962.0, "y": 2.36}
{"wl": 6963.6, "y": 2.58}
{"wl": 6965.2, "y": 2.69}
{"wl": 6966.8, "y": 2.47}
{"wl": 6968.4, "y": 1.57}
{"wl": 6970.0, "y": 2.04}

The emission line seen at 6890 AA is [S II]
